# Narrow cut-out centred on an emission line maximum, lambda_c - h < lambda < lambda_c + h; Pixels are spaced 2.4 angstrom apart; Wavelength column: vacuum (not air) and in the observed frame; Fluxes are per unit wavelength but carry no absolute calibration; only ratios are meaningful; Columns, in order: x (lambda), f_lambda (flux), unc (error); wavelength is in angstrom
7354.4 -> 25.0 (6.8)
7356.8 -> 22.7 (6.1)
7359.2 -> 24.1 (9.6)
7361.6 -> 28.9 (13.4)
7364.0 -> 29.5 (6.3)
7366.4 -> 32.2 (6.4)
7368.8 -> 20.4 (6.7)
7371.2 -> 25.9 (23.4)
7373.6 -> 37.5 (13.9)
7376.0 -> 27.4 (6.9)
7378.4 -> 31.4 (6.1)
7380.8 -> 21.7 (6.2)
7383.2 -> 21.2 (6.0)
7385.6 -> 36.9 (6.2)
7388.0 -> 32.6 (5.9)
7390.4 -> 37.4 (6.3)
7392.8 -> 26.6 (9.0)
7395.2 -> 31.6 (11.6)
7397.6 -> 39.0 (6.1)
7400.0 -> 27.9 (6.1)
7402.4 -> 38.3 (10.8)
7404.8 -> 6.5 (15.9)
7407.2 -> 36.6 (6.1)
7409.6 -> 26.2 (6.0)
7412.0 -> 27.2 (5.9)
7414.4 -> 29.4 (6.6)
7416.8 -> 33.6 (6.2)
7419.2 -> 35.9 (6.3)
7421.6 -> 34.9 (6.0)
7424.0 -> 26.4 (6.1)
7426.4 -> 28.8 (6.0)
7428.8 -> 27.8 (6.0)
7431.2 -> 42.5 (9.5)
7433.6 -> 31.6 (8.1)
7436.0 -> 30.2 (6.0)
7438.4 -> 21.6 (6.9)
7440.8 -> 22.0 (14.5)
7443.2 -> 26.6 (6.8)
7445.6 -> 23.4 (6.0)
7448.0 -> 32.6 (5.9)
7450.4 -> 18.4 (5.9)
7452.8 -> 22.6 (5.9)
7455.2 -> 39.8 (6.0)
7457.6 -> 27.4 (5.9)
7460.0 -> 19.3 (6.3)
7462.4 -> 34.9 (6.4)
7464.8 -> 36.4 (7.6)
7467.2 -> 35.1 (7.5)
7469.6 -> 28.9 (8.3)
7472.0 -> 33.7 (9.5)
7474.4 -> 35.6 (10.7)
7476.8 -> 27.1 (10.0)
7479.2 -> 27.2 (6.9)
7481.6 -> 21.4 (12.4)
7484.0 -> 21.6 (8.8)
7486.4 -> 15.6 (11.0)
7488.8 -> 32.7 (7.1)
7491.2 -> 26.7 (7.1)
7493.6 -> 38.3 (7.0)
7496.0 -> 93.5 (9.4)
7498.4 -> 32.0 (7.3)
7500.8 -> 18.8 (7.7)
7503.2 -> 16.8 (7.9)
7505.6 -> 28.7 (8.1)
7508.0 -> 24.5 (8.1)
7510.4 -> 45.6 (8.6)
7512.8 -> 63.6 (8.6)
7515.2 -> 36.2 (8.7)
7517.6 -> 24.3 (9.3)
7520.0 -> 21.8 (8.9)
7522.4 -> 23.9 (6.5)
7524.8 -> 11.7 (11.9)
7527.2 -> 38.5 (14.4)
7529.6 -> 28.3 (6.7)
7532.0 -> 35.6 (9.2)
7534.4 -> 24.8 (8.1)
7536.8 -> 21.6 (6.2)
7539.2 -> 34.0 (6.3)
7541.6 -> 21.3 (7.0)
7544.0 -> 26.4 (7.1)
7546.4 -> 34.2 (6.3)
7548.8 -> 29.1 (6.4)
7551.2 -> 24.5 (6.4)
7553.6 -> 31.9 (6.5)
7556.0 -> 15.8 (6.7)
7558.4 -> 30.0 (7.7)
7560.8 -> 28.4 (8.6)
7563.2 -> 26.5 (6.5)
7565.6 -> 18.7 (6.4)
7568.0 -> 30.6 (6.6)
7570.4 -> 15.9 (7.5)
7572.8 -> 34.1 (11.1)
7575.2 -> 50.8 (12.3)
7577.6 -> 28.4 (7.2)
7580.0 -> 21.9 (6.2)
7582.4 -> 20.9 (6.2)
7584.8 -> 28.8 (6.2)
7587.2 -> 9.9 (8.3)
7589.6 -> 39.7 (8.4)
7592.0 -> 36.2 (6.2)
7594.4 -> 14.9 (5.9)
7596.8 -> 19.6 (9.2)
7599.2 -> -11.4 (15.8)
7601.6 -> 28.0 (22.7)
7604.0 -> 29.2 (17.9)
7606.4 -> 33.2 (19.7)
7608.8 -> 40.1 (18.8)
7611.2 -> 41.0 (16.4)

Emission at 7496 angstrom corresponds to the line [S II] 6716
